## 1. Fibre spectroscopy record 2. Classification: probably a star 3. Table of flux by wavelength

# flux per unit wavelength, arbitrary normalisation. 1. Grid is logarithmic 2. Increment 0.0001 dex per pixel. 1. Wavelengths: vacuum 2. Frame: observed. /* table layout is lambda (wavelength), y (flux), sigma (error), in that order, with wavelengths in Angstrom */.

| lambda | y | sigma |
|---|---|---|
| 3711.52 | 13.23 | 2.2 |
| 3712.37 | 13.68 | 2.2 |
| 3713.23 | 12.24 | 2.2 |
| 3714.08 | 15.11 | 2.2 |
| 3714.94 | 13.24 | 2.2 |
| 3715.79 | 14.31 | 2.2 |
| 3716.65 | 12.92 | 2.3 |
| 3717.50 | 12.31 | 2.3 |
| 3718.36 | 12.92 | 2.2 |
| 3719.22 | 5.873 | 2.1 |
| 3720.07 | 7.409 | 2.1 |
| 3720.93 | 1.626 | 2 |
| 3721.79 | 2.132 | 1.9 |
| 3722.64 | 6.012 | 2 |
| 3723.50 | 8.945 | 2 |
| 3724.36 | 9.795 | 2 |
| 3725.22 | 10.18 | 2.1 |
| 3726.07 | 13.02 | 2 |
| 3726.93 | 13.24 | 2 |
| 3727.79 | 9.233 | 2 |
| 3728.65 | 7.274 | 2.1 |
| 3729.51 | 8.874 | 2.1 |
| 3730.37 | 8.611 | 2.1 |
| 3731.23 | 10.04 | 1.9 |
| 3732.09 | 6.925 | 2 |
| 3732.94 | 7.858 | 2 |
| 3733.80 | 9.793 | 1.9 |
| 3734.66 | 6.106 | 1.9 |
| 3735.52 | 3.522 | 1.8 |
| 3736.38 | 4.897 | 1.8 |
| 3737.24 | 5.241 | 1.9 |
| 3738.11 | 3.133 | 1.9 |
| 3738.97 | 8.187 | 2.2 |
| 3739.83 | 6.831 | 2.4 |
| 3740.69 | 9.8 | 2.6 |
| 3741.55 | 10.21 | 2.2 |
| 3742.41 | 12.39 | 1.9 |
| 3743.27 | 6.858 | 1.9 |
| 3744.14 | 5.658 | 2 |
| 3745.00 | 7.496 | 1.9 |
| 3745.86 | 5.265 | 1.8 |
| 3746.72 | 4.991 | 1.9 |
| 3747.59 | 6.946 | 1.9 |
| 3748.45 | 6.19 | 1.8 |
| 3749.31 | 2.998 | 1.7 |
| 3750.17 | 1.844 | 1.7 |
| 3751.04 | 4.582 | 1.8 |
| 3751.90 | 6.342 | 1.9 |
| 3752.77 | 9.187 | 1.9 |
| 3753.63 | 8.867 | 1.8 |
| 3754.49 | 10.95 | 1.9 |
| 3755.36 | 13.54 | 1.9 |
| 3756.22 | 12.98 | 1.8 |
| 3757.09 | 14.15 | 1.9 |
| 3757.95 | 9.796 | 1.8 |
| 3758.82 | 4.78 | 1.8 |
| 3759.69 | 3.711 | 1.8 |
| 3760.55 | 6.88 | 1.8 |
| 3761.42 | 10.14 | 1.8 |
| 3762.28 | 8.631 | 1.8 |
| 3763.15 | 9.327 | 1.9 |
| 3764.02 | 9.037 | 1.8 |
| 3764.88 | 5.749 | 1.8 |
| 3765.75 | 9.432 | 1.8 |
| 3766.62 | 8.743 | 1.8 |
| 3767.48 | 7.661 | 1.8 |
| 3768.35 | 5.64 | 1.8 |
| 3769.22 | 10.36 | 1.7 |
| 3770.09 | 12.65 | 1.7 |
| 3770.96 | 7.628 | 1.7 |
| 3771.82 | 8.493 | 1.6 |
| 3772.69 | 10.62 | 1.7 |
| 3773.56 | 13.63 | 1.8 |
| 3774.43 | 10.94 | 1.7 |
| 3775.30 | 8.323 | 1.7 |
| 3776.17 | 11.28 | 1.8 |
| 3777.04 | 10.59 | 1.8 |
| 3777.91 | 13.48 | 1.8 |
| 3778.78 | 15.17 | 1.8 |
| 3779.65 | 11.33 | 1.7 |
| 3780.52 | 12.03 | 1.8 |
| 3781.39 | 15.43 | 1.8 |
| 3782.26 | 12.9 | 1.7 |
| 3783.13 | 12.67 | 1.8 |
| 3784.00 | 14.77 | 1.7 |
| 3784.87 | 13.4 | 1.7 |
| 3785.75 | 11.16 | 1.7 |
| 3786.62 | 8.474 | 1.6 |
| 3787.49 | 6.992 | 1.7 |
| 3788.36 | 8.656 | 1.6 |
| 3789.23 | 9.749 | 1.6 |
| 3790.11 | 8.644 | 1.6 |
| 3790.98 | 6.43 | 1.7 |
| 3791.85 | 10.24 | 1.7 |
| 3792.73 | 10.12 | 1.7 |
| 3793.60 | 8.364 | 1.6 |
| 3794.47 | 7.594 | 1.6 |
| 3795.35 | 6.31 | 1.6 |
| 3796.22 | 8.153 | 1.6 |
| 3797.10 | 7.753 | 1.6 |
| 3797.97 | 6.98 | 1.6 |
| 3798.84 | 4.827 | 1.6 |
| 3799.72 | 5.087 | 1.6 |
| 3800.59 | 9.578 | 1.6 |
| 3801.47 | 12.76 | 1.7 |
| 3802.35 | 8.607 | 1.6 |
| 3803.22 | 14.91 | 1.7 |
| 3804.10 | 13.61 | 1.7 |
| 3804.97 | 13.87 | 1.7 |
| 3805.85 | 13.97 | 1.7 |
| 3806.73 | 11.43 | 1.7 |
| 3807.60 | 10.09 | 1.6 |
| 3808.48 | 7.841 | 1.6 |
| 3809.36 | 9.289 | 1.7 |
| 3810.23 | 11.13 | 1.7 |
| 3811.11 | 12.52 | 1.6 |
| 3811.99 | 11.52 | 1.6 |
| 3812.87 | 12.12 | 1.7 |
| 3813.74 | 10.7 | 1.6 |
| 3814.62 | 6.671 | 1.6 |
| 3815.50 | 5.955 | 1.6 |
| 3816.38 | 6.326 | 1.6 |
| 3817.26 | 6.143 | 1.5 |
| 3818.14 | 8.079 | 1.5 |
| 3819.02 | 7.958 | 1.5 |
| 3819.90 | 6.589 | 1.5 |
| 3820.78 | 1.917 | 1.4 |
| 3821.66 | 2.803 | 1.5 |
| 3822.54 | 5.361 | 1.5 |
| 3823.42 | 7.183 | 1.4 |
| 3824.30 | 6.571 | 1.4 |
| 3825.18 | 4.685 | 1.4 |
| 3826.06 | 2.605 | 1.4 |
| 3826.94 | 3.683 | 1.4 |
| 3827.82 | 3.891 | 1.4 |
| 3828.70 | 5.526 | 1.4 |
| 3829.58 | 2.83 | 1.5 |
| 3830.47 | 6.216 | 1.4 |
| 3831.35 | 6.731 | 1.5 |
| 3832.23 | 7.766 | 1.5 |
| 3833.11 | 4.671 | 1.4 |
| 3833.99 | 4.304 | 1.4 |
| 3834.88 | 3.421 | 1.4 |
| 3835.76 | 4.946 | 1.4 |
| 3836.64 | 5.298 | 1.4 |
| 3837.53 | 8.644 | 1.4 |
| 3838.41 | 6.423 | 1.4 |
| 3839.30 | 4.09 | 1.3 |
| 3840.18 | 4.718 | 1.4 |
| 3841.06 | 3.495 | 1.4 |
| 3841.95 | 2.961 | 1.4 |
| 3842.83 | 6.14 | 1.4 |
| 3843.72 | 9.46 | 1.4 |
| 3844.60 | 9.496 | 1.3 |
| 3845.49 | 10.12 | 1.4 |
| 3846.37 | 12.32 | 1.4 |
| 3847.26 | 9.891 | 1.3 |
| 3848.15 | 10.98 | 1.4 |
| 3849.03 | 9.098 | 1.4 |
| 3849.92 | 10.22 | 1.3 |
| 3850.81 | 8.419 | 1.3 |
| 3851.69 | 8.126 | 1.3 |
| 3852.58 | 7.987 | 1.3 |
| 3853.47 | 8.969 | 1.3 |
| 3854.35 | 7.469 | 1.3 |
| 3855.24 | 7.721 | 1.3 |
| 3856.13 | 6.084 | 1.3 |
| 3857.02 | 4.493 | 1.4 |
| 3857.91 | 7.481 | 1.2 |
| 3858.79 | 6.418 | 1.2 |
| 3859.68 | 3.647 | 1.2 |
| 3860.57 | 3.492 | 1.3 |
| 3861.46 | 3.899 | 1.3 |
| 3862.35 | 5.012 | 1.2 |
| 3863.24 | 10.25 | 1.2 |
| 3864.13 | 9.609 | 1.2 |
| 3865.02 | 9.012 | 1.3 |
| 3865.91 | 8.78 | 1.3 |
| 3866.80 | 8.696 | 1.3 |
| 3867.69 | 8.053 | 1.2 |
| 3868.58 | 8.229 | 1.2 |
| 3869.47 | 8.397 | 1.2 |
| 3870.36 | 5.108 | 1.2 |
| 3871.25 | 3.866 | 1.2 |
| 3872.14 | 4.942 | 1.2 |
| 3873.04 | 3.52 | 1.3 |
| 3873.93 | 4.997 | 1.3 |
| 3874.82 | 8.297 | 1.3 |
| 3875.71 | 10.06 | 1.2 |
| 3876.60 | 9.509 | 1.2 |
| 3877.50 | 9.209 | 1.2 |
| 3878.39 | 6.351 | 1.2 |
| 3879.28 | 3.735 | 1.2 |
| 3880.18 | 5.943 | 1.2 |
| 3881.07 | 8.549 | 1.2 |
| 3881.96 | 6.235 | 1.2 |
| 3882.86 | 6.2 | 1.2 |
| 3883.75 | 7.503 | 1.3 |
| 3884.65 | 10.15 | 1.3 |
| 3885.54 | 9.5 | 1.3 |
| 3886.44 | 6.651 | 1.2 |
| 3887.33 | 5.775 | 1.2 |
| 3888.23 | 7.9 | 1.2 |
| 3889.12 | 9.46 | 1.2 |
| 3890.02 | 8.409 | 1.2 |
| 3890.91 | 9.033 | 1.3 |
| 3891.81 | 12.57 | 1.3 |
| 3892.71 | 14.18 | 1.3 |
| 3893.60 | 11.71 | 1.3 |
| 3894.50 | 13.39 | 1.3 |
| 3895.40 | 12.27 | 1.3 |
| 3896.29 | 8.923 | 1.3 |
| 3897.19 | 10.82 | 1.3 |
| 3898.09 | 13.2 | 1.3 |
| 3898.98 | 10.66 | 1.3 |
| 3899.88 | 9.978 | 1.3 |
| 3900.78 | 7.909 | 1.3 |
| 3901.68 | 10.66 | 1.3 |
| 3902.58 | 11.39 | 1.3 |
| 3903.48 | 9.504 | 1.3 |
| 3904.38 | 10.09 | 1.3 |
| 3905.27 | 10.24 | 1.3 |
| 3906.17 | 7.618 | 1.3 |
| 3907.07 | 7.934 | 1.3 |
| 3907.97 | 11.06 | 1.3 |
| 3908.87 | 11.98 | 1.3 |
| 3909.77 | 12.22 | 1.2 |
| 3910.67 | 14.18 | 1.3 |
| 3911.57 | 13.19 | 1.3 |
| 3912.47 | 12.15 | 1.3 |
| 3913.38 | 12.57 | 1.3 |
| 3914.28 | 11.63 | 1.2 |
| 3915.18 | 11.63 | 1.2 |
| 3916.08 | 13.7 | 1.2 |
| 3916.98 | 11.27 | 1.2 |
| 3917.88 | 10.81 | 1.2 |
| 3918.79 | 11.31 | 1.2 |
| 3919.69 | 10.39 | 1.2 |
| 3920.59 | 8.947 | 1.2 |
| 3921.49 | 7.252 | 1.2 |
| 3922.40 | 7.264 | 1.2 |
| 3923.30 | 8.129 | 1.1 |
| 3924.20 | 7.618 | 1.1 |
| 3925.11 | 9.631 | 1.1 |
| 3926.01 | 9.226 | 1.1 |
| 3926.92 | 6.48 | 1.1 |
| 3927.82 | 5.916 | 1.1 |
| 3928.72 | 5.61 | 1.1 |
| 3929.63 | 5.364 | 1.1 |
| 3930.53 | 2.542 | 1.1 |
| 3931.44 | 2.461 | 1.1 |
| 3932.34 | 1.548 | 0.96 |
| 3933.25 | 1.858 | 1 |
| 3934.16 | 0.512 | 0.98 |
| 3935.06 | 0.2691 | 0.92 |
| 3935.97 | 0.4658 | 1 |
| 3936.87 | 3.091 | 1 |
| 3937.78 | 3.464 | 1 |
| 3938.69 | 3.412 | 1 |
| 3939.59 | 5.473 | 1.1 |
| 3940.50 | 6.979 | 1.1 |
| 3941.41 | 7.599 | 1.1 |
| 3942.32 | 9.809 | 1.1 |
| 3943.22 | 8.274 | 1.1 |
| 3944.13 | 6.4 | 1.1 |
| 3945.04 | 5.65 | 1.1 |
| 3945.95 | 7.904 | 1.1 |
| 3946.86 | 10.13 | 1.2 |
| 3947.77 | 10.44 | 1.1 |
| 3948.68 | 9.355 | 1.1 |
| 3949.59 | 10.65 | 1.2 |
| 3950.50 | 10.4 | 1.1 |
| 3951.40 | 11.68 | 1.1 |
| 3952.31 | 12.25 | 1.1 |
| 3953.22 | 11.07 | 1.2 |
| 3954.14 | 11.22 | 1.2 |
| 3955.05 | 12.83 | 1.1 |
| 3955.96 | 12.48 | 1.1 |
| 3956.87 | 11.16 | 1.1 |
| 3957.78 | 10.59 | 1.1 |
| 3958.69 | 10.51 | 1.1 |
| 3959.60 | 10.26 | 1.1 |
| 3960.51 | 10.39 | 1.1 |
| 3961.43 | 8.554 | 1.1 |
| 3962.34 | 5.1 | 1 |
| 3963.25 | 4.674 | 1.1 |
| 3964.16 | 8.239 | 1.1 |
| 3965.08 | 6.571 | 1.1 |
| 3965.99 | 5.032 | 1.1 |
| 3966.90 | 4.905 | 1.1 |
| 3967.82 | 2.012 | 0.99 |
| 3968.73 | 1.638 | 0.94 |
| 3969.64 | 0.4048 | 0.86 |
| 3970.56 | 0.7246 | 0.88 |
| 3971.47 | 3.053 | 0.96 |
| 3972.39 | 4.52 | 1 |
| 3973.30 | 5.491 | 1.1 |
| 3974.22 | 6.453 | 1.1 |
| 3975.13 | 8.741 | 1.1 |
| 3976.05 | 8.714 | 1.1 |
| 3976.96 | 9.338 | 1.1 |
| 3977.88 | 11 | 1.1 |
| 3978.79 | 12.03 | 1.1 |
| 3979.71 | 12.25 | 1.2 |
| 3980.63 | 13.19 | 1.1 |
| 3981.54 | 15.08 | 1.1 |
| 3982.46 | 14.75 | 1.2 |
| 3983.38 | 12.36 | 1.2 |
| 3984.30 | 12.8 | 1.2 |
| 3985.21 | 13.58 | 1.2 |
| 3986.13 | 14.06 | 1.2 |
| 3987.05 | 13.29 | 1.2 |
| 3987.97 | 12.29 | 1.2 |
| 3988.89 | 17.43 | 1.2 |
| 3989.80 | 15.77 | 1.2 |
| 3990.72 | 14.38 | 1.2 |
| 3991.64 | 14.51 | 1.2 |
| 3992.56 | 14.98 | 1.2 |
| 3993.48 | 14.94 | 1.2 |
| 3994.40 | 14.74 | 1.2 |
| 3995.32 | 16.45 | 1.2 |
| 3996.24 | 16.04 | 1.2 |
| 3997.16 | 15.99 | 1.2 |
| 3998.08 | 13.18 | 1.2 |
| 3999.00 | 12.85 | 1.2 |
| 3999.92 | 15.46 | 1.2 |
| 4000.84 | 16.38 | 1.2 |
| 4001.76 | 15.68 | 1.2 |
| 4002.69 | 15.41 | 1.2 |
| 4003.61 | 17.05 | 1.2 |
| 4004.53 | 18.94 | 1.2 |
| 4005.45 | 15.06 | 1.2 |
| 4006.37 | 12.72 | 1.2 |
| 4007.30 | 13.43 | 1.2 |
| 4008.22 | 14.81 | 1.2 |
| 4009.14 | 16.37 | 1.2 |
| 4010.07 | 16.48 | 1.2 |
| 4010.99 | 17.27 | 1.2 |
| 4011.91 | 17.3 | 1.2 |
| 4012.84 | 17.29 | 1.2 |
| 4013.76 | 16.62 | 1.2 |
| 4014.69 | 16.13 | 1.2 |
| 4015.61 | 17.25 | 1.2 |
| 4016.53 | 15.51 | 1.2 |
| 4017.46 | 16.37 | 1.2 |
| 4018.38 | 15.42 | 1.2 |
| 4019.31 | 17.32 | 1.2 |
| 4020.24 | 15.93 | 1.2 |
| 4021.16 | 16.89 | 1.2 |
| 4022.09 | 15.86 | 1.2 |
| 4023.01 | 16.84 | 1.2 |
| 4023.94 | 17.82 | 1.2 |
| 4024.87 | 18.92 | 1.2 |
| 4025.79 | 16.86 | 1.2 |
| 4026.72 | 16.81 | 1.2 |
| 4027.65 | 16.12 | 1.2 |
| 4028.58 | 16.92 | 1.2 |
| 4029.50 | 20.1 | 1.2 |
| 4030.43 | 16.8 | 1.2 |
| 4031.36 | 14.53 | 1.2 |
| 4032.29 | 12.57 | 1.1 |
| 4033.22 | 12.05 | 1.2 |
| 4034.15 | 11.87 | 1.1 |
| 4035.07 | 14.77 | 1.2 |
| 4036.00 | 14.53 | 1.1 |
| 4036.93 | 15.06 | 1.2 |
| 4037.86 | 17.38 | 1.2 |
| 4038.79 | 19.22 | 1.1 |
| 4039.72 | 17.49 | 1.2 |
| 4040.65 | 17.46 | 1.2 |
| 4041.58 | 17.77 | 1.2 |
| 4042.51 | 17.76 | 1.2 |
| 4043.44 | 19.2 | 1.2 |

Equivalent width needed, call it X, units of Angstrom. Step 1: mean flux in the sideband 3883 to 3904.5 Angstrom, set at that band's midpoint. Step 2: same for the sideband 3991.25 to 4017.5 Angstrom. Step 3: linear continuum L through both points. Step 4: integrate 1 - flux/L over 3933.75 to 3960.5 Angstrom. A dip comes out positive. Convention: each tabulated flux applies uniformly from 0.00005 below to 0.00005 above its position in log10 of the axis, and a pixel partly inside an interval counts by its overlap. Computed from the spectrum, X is 9.9 Angstrom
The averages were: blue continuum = 10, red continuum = 15.7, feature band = 8.14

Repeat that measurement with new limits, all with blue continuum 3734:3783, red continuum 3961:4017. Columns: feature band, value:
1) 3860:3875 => 5.3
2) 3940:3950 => 2.6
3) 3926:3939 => 9.2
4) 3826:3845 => 8.6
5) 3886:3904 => 0.8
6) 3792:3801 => 1.6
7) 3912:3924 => 0.6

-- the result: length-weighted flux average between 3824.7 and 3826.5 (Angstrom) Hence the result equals 3.72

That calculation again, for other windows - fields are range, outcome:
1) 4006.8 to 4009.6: 14.8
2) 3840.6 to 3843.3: 4.24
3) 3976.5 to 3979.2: 10.8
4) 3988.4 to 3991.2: 15.8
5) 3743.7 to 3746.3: 6.13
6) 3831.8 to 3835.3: 5.04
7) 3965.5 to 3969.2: 3.42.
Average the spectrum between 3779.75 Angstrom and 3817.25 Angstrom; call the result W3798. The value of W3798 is 9.96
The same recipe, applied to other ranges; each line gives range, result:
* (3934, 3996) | 9.18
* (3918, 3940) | 5.42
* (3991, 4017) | 15.7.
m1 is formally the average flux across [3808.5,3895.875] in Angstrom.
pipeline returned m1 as 7.34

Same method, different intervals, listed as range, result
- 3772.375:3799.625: 10.2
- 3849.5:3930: 8.72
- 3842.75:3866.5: 7.98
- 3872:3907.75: 8.93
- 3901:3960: 8.6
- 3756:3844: 8.45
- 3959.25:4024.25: 12.5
